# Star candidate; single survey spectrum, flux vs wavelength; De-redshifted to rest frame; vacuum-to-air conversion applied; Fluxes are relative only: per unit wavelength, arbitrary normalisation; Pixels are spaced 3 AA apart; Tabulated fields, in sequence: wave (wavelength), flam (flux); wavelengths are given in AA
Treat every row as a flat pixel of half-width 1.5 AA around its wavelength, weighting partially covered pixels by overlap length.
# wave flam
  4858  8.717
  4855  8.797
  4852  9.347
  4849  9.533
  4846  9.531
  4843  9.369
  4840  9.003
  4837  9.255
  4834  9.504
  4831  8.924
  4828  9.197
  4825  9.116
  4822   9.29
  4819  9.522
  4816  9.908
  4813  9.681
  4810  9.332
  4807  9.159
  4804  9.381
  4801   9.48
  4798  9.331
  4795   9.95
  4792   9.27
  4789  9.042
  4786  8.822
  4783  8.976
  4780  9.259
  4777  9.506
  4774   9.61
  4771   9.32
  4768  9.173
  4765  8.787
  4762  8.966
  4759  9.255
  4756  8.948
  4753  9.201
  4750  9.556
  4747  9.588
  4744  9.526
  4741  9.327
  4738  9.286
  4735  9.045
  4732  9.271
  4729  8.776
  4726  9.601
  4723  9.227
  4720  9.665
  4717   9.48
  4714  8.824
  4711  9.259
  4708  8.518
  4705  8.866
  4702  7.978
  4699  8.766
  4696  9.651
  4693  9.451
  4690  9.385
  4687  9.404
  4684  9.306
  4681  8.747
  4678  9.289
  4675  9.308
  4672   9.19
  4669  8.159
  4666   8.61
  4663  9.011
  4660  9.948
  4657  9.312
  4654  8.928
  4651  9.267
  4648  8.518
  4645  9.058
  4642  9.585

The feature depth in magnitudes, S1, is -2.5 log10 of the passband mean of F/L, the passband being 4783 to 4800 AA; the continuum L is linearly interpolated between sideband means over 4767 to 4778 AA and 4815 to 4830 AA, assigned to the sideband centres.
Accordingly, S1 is 0.02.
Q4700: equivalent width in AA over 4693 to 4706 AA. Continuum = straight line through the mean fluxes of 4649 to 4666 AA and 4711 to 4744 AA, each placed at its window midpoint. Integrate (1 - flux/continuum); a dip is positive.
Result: 0.5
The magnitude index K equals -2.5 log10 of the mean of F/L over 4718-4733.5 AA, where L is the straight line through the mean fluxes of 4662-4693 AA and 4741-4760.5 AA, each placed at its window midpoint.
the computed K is -0.008 mag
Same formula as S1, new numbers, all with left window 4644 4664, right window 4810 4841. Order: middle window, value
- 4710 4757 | -0.01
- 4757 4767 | 0.03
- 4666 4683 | 0.03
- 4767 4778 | -0.01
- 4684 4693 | -0.02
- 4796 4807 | -0.01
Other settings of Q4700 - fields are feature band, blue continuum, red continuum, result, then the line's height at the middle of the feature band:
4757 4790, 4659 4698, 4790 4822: 0.9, 9.41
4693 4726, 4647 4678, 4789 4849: 0.3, 9.14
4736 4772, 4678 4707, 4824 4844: -0.5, 9.12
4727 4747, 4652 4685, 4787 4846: -0.1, 9.2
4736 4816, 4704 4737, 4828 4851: -0.8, 9.22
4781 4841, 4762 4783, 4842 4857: -0.3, 9.26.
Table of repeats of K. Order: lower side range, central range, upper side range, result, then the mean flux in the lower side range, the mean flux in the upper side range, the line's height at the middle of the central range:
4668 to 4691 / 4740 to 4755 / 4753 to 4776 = -0.032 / 9.11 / 9.16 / 9.15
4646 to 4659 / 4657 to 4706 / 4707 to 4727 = 0.006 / 9.04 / 9.23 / 9.13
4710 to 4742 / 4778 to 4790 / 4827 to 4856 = 0.025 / 9.25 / 9.25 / 9.25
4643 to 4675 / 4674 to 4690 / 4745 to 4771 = -0.019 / 9.02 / 9.2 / 9.06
